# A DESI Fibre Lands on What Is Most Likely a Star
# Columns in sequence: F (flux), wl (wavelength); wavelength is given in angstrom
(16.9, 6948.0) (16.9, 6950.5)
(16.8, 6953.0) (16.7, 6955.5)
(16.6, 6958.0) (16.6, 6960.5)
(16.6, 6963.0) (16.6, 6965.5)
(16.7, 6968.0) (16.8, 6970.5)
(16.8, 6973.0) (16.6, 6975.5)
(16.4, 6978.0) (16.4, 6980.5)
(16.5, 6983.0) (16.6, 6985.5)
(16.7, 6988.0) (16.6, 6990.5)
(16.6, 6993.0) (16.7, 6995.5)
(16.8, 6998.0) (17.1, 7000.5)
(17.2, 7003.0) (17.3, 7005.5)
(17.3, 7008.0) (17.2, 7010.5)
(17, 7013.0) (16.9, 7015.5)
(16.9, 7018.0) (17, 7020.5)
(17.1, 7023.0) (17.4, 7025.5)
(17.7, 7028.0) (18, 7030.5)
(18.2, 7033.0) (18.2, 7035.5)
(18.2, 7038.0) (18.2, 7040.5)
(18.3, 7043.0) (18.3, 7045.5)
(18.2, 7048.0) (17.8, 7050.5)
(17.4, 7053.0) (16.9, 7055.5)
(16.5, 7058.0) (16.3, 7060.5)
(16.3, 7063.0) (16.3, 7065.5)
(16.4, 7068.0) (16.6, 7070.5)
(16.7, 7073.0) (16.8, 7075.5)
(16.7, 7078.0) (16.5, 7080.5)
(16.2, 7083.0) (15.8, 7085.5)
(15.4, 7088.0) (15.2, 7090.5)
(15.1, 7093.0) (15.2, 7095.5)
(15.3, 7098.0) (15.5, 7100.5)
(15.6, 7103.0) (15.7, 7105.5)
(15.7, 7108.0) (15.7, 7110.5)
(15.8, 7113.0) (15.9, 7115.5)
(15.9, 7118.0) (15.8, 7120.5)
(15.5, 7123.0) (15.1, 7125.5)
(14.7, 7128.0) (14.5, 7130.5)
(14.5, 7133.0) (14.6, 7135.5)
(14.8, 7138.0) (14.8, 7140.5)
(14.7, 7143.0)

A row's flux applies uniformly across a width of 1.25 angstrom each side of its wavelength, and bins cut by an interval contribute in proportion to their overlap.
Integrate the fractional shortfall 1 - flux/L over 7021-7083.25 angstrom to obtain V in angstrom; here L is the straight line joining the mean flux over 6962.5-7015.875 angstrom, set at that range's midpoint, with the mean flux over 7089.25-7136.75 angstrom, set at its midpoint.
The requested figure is -4.7 angstrom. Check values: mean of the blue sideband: 16.8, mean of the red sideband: 15.3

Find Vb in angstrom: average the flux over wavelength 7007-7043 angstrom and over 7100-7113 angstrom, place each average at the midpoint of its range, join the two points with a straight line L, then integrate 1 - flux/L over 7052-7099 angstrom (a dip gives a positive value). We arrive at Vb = 0.6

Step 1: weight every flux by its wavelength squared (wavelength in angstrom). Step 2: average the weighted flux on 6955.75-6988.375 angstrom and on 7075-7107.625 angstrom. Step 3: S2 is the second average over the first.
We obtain 1.0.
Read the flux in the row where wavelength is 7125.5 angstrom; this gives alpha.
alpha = 15.1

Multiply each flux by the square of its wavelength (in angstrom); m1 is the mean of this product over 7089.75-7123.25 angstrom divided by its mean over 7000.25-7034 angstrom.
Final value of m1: 0.9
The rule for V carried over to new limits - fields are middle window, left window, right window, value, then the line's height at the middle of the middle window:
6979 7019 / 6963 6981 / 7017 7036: 0.5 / 17.1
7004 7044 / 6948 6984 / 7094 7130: -3.3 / 16.2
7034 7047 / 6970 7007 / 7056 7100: -1.5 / 16.4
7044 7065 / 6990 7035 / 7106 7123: -0.7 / 16.6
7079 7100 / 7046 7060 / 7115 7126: 1.1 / 16.4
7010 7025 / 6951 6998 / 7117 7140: -0.8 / 16.2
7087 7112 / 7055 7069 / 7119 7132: 0.3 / 15.7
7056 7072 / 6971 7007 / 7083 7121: -0.5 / 16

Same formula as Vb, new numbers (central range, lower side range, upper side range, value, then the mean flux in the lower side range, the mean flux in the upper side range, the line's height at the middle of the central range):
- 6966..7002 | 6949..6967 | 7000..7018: 0.5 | 16.7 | 17.1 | 16.9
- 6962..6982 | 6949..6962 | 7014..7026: 0.2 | 16.7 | 17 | 16.8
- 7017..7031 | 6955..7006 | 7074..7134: -0.9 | 16.7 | 15.6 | 16.3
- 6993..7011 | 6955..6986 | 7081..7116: -0.8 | 16.6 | 15.6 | 16.4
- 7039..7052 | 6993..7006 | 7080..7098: -1.5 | 17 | 15.6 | 16.2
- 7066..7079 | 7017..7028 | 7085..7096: -0.7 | 17.2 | 15.3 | 15.8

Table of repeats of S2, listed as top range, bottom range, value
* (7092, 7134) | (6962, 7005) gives 0.96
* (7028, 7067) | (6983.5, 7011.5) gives 1.05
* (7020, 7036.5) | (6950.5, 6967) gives 1.08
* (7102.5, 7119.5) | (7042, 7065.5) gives 0.93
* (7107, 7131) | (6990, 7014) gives 0.94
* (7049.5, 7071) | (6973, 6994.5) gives 1.03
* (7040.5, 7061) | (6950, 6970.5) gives 1.08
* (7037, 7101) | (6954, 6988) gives 1.03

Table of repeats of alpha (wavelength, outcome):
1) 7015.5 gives 16.9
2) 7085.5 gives 15.8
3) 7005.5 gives 17.3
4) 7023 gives 17.1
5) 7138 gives 14.8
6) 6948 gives 16.9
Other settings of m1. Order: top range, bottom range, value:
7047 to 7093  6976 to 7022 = 1.00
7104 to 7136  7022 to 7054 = 0.88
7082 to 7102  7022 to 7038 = 0.88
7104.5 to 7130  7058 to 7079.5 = 0.95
